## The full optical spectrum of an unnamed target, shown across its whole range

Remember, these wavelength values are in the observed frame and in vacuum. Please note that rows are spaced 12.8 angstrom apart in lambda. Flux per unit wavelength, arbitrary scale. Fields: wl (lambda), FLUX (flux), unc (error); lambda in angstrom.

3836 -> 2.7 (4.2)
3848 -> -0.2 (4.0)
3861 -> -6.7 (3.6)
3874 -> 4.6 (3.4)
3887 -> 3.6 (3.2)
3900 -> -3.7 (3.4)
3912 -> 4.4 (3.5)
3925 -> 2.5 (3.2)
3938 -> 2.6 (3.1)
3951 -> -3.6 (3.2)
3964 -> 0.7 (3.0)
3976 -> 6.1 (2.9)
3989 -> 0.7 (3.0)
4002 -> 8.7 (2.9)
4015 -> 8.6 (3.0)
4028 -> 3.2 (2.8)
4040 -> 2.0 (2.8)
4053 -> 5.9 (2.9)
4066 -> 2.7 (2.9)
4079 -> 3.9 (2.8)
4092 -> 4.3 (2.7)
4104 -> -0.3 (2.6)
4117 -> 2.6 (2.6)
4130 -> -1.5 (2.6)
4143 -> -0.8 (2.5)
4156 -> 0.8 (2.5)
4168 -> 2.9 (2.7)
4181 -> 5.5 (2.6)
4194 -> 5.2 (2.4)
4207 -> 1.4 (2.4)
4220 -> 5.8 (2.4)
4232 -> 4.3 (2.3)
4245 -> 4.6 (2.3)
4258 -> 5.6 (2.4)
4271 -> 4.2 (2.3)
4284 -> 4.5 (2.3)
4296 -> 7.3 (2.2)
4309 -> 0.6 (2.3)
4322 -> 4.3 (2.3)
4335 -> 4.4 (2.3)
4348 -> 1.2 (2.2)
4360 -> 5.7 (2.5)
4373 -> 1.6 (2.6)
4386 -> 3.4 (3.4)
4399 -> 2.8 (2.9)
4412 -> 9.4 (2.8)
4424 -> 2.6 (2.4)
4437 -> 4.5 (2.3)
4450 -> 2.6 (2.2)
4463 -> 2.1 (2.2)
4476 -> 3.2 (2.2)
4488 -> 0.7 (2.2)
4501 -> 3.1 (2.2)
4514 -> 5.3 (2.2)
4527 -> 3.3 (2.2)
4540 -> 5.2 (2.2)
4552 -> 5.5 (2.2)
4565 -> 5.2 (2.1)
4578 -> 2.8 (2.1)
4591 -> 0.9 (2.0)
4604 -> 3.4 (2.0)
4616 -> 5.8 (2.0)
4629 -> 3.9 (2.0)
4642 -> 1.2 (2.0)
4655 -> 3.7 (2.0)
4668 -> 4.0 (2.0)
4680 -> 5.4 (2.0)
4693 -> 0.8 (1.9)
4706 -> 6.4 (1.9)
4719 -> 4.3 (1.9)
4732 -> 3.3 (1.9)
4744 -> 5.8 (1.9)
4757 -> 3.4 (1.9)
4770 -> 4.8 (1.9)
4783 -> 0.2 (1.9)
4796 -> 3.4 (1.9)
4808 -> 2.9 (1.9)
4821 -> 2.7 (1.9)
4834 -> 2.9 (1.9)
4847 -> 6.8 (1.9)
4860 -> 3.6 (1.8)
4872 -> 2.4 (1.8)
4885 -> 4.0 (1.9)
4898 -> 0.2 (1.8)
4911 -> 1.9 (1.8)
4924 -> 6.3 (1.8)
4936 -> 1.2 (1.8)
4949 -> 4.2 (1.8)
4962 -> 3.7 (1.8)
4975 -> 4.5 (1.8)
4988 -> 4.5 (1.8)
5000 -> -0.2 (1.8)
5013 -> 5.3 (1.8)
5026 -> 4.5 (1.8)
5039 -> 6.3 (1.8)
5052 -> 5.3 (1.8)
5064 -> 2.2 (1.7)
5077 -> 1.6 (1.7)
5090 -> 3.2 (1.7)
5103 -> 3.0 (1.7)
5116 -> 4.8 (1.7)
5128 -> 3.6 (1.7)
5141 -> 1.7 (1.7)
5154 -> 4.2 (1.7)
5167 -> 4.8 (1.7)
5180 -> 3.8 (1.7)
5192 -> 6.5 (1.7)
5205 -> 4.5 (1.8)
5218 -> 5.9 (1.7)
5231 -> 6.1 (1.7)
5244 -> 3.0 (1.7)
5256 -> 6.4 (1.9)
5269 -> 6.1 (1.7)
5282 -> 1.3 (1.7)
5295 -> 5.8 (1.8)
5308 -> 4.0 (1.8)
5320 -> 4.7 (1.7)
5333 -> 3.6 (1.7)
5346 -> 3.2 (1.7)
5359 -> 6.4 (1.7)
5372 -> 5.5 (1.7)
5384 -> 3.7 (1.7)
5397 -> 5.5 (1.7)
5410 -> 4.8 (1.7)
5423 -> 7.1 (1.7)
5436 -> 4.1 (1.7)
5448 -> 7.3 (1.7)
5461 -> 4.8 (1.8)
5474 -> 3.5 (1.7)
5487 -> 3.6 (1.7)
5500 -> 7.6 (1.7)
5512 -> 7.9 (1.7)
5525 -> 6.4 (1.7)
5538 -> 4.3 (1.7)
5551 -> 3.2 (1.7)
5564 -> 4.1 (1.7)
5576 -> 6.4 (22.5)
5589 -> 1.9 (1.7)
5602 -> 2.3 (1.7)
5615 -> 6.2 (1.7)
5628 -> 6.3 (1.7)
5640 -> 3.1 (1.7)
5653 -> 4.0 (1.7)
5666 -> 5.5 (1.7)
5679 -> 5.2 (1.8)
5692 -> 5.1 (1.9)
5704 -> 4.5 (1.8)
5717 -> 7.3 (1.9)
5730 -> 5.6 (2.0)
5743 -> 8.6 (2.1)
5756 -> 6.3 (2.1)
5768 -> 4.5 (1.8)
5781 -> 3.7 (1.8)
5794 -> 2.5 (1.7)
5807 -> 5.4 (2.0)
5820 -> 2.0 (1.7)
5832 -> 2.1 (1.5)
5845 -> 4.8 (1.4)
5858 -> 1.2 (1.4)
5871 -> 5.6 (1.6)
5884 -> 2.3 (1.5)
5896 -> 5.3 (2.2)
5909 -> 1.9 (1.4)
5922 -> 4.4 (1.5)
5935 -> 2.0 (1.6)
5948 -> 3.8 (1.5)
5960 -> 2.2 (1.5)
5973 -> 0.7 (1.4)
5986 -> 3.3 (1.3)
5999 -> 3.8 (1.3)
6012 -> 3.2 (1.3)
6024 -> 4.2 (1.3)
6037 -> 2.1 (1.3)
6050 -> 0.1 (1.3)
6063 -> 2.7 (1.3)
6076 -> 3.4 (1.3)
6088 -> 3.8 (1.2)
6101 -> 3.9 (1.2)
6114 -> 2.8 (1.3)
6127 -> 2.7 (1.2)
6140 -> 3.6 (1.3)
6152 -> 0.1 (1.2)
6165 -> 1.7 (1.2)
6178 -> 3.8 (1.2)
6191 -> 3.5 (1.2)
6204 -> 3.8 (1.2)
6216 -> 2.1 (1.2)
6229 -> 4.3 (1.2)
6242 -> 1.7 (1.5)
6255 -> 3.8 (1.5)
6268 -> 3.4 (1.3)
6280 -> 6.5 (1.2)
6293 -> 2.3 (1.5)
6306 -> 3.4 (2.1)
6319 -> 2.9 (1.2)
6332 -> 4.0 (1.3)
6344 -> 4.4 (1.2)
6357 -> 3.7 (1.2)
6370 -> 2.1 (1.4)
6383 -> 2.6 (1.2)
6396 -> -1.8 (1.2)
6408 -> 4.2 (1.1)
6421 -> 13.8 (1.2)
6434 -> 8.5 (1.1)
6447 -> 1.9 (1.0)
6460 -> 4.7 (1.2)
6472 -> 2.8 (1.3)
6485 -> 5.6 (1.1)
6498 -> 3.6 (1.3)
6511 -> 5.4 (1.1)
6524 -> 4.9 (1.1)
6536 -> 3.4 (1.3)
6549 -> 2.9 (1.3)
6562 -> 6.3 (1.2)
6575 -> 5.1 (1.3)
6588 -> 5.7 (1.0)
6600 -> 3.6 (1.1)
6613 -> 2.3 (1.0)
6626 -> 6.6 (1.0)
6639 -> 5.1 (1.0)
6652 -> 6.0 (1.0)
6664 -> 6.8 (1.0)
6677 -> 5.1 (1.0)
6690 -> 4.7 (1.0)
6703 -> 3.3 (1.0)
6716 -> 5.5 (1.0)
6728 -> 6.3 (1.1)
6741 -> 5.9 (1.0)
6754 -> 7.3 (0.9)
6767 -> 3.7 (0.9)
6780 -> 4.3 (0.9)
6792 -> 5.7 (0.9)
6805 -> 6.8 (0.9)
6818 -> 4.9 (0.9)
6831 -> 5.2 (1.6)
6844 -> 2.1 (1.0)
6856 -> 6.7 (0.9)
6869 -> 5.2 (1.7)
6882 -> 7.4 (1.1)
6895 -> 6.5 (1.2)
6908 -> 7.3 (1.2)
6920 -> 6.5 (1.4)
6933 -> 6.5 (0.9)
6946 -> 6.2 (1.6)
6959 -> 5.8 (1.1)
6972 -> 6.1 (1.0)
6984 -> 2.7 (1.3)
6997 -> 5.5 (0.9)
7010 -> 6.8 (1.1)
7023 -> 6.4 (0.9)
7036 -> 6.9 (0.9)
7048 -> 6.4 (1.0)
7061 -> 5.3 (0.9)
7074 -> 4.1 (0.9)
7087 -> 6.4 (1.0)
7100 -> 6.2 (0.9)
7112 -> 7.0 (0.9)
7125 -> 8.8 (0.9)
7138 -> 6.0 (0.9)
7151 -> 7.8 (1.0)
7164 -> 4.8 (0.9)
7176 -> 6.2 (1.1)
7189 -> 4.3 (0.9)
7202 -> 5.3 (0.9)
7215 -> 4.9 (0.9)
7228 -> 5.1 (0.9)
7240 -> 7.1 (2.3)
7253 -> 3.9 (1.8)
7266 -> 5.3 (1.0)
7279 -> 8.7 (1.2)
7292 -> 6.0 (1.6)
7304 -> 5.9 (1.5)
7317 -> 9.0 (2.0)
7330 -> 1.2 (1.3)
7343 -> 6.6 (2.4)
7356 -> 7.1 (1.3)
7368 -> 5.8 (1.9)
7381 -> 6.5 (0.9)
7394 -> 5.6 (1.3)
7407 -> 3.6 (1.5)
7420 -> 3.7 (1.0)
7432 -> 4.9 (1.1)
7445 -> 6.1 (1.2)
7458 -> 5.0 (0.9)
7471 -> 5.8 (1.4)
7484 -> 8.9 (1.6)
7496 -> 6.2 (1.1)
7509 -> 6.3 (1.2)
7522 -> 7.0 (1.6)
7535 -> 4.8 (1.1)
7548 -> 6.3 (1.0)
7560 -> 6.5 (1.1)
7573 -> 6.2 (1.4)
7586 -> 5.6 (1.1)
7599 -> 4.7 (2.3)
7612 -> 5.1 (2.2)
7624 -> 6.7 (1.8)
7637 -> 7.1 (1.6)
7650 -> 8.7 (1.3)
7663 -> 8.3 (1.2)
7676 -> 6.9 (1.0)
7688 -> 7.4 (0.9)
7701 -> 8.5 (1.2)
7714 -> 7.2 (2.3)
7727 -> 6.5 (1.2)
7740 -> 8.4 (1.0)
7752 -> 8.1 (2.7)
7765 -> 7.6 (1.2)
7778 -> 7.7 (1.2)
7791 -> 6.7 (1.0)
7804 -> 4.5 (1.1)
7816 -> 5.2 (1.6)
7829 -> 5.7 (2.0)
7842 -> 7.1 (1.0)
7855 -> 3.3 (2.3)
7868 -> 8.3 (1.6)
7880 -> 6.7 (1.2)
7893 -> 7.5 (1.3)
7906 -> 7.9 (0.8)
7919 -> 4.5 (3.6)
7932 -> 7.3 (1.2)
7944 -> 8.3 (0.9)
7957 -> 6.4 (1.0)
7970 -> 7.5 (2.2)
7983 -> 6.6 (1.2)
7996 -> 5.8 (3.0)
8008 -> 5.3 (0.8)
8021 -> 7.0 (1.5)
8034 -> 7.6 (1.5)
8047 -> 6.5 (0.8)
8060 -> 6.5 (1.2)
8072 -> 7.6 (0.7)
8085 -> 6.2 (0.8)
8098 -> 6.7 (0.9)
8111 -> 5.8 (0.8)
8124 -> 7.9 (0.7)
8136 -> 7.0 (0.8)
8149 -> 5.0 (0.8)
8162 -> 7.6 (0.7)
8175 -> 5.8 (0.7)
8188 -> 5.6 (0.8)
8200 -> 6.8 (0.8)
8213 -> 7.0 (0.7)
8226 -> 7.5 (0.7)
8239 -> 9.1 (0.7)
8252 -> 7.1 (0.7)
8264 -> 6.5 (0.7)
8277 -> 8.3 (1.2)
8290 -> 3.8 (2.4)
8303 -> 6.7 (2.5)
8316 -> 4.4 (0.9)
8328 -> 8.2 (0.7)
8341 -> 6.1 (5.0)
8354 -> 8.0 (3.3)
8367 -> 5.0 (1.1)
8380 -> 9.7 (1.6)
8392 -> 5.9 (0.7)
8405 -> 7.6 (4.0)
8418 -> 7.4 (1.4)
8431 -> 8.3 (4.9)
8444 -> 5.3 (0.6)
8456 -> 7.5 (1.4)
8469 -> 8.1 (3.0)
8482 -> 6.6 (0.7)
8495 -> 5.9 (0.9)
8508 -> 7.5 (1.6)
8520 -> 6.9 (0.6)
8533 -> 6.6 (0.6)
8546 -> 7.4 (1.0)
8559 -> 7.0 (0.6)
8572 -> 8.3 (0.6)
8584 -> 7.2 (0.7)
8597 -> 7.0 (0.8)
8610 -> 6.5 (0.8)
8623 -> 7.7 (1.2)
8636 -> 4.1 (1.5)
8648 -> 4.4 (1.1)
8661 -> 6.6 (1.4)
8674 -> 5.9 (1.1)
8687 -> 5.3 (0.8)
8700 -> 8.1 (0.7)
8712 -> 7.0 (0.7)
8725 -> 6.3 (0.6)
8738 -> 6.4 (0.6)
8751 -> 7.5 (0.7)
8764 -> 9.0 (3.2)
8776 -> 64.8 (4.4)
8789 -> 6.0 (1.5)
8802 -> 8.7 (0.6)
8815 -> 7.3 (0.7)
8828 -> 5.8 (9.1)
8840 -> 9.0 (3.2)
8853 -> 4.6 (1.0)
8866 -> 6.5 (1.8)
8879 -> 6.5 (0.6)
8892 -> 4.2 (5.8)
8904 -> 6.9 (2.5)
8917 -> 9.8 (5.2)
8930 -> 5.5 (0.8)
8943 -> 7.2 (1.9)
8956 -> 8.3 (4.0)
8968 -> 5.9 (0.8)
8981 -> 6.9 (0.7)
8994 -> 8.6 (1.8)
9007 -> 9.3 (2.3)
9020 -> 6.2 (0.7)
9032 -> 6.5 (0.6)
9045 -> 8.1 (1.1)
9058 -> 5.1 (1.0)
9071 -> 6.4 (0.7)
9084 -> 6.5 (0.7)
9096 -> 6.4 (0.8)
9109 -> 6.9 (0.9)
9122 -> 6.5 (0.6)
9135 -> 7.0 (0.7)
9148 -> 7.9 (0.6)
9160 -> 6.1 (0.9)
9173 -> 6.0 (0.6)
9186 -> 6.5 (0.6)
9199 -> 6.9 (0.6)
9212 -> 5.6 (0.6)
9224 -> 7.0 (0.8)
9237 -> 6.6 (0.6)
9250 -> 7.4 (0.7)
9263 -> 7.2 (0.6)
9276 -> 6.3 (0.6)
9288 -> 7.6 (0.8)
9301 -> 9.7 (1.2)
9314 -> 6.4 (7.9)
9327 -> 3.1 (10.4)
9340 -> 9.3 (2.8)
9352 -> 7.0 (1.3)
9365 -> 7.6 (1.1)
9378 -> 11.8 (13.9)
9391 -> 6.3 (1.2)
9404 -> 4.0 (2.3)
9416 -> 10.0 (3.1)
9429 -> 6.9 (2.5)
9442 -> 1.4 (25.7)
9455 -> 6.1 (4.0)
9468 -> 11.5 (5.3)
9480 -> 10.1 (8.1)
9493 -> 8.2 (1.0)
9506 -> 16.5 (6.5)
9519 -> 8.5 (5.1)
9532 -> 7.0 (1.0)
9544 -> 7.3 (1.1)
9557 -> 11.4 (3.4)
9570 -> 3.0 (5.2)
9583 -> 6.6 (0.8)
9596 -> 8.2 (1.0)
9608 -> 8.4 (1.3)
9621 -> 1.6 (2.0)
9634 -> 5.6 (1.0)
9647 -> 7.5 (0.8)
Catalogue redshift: 0.723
